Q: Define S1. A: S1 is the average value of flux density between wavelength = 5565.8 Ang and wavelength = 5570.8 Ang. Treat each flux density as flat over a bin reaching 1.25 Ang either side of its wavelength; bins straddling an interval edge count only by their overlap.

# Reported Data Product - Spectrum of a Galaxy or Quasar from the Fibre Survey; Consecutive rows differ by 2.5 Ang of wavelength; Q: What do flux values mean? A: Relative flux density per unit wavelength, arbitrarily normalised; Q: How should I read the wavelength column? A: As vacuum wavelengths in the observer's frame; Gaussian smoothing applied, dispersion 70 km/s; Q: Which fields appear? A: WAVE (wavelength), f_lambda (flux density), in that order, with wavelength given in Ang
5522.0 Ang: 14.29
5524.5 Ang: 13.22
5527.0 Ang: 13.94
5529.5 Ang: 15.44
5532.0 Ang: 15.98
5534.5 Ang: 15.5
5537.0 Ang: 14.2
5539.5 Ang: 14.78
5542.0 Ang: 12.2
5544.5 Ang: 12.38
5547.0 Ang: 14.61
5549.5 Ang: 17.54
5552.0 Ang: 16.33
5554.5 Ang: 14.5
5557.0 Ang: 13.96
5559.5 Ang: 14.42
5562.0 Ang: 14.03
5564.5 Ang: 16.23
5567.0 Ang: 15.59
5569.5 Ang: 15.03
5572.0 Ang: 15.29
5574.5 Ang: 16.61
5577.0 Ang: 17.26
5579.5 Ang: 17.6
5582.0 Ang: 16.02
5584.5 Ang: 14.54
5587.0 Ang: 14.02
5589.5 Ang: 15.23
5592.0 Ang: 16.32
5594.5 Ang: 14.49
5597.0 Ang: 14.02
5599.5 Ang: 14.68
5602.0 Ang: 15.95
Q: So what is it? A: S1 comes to 15.3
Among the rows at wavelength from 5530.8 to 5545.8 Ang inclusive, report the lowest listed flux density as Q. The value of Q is 12.2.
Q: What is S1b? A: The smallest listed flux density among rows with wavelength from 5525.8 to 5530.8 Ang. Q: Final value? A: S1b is 13.94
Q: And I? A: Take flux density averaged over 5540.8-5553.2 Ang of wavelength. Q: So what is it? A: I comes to 14.6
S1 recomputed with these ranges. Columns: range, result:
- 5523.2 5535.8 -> 14.8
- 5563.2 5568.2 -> 15.9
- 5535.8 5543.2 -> 13.7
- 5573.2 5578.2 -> 16.9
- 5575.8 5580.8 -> 17.4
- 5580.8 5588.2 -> 14.9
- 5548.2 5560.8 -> 15.3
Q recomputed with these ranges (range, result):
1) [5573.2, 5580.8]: 16.61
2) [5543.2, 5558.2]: 12.38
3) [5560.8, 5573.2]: 14.03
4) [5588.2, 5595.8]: 14.49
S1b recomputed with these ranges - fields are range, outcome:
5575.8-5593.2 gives 14.02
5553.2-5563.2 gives 13.96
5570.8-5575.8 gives 15.29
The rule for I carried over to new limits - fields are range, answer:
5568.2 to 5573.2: 15.2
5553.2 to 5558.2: 14.3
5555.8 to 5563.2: 14.1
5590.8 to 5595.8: 15.4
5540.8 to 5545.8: 12.3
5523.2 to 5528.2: 13.6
